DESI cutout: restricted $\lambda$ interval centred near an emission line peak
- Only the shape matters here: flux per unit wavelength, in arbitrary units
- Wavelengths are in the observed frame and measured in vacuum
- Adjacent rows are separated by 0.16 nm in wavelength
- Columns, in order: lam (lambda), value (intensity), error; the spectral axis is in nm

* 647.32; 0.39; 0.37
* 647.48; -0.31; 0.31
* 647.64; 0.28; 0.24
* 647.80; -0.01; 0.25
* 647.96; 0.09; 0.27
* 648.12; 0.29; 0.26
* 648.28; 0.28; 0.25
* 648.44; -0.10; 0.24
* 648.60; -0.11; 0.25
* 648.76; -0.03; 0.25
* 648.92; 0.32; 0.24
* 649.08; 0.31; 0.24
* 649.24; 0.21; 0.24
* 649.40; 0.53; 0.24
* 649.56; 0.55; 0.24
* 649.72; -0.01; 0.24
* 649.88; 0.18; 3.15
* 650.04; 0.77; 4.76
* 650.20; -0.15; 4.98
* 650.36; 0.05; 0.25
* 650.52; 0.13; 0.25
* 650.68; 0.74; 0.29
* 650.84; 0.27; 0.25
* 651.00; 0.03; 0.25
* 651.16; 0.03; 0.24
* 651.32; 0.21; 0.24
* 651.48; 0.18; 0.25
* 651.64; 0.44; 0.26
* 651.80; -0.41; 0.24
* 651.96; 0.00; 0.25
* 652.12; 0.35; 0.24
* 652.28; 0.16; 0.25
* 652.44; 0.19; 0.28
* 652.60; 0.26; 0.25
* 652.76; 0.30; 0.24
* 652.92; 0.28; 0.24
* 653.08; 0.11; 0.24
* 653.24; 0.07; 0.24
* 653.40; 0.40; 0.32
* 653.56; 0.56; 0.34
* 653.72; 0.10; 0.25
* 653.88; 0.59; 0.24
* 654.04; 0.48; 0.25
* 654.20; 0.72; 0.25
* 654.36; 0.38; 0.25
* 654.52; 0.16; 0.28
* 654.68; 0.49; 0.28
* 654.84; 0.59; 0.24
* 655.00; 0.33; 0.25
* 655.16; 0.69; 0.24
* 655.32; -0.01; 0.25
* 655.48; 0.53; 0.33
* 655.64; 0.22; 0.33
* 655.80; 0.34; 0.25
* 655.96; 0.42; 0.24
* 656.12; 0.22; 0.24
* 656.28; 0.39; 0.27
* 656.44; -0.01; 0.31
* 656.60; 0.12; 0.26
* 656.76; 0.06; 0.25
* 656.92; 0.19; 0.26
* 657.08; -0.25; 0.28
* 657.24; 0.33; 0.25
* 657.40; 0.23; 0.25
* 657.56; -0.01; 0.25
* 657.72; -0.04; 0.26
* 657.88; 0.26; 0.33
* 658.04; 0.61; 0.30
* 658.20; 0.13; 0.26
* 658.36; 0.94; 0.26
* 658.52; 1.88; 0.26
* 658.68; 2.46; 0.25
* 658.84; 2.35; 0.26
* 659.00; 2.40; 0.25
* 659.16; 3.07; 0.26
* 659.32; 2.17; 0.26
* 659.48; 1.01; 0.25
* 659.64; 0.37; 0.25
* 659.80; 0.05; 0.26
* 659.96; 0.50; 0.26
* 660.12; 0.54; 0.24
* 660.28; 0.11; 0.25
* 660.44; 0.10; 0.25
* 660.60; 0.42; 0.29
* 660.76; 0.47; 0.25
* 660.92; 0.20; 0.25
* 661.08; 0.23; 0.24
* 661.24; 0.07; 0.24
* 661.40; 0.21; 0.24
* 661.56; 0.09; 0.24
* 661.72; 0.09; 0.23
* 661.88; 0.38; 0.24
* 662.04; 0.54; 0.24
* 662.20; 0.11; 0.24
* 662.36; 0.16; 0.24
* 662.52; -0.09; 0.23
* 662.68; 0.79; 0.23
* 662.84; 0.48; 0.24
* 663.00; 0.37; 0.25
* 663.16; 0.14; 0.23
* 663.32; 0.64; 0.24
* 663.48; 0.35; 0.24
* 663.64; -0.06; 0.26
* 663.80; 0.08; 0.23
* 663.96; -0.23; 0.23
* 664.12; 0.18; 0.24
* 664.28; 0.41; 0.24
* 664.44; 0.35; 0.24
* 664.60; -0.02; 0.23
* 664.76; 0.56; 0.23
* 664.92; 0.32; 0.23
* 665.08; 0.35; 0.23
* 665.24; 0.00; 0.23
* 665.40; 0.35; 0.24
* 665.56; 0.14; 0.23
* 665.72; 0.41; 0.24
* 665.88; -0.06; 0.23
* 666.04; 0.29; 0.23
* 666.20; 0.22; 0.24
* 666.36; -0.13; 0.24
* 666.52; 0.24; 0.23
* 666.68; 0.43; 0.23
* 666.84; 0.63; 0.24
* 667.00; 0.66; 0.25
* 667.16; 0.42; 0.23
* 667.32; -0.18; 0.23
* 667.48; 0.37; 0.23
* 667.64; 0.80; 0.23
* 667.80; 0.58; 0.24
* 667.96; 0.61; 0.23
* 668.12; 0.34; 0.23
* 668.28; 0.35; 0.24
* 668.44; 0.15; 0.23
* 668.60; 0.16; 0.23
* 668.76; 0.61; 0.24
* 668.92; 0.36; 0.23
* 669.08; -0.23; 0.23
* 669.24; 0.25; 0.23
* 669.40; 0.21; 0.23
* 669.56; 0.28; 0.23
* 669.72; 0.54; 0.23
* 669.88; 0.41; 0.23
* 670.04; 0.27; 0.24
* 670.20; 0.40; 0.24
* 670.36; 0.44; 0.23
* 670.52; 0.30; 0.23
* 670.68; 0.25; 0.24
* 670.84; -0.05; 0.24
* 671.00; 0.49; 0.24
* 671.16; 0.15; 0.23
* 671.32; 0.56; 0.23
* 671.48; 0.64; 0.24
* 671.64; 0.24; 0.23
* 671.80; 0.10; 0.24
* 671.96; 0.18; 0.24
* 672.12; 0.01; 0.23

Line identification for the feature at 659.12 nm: [O II] 3727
